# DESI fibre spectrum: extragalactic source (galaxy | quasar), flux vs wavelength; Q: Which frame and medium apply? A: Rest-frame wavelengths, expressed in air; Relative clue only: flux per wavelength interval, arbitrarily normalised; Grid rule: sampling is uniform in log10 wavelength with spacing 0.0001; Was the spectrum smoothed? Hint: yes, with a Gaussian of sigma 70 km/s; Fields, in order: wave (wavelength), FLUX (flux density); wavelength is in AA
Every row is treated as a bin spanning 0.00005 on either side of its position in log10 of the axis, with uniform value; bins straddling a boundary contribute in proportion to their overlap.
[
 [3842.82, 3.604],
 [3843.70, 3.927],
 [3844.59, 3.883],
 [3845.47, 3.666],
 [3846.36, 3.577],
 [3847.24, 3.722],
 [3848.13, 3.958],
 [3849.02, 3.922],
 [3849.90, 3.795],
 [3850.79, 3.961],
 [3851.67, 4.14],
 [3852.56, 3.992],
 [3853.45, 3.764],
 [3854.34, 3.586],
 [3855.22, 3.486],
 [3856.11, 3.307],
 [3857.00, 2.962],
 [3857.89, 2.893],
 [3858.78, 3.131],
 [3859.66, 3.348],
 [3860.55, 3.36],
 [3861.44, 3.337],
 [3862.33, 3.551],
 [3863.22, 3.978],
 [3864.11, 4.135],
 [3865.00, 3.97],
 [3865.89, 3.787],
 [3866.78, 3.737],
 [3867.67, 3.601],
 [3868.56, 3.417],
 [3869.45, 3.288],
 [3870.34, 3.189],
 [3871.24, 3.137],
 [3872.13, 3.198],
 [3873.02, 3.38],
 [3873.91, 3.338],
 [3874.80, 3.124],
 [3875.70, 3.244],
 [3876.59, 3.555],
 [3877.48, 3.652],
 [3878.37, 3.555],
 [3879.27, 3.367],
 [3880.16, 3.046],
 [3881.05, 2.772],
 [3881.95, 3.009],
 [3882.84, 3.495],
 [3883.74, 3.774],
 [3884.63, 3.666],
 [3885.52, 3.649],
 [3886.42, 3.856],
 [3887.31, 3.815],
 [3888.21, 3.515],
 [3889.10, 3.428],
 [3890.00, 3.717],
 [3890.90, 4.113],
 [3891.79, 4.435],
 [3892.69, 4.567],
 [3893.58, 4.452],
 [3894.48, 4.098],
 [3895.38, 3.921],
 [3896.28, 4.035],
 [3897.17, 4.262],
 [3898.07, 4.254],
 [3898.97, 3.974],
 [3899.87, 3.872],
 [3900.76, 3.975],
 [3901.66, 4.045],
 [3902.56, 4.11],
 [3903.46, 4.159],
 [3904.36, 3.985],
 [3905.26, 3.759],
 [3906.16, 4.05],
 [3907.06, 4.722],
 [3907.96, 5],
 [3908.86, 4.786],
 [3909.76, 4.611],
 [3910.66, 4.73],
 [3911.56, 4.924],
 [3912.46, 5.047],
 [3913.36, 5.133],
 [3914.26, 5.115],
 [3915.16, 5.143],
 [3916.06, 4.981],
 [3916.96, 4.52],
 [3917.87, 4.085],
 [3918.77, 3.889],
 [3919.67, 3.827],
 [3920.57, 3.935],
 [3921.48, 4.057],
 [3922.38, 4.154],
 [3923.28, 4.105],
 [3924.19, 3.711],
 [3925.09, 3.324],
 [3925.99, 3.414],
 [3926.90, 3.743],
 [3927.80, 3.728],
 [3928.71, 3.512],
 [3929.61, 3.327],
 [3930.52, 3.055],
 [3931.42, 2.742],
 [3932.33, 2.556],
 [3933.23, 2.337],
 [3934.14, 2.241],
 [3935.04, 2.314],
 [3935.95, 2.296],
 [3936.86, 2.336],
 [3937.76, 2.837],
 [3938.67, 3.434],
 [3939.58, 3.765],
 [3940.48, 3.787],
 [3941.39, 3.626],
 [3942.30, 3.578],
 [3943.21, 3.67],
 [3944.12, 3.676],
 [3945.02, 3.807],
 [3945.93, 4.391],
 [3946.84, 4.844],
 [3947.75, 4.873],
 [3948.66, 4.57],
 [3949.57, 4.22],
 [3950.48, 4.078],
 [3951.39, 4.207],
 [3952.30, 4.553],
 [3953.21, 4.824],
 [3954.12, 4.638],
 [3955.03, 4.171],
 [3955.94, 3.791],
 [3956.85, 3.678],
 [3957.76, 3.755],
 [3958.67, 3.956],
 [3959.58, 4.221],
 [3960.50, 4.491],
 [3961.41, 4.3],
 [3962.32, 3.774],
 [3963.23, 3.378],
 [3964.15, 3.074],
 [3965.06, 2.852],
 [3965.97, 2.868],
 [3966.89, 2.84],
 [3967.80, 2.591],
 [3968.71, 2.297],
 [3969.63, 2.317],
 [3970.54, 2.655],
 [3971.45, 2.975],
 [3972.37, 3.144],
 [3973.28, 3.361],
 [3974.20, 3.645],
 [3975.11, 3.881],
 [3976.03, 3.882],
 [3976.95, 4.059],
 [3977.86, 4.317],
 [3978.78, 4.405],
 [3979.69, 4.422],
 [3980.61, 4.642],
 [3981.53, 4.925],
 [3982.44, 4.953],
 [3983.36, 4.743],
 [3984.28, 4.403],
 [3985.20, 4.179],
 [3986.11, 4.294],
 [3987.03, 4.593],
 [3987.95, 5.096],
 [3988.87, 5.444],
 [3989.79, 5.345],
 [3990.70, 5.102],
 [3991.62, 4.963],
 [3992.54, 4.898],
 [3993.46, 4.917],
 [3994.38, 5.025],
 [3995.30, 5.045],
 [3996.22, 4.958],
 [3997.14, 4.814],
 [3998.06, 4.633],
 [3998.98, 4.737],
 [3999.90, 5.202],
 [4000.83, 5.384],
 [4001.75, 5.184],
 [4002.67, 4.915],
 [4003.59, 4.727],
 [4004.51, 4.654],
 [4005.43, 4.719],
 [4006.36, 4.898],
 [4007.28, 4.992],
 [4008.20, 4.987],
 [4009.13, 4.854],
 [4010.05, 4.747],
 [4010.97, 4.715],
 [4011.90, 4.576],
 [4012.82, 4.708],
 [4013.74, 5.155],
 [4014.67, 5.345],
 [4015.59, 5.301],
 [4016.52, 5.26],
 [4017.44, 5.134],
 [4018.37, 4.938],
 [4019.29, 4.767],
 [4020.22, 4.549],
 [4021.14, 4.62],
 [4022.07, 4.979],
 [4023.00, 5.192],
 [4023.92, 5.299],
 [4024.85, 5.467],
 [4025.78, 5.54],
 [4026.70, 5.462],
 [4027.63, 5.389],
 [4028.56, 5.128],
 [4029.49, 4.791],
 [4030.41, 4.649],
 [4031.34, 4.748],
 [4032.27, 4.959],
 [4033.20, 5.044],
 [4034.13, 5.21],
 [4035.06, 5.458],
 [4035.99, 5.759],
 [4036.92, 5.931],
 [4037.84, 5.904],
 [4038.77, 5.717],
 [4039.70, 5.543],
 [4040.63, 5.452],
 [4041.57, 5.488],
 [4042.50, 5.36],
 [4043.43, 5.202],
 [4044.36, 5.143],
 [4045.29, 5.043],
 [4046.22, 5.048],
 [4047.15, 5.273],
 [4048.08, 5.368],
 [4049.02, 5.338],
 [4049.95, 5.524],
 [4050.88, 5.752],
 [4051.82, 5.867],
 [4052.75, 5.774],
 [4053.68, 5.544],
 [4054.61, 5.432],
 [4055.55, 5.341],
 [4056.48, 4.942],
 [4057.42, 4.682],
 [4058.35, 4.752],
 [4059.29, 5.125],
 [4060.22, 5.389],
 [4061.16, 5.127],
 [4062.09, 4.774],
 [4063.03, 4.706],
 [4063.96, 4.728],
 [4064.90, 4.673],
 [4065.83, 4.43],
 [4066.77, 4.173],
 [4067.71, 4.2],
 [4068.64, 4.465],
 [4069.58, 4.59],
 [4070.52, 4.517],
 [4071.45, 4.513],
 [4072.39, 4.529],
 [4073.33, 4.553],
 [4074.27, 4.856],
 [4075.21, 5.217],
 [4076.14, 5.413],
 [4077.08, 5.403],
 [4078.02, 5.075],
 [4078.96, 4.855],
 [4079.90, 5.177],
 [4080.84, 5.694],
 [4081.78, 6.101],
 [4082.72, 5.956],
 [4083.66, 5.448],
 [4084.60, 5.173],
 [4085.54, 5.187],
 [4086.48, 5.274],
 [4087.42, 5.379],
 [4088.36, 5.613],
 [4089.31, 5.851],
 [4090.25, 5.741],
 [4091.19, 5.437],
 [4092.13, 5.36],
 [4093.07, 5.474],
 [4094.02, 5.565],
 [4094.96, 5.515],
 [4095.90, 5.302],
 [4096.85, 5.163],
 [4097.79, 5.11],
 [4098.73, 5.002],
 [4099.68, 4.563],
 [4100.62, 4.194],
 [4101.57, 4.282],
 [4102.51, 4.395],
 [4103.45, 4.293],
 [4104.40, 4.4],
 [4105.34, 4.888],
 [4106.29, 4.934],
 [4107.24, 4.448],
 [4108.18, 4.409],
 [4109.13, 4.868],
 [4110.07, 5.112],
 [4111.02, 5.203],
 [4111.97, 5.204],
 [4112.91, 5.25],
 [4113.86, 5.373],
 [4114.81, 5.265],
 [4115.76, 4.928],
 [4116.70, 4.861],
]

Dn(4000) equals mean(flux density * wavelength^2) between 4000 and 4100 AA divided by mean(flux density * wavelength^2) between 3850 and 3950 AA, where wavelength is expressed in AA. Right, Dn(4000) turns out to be 1.47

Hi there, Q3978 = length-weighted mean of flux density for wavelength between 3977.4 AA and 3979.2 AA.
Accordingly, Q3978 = 4.36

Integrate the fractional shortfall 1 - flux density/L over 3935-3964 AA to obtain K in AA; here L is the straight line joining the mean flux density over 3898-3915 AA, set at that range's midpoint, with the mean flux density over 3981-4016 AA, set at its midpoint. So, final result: 4.8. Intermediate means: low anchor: 4.45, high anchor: 4.9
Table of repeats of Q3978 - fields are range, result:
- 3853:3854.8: 3.68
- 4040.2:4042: 5.44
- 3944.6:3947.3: 4.35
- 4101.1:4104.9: 4.36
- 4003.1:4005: 4.71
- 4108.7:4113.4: 5.13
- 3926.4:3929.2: 3.65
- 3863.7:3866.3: 3.96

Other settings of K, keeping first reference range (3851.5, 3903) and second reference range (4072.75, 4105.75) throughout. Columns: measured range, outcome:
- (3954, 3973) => 3.8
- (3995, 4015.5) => -1.6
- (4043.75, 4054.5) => -1.2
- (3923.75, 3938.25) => 3.8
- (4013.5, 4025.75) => -1.1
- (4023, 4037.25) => -1.5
